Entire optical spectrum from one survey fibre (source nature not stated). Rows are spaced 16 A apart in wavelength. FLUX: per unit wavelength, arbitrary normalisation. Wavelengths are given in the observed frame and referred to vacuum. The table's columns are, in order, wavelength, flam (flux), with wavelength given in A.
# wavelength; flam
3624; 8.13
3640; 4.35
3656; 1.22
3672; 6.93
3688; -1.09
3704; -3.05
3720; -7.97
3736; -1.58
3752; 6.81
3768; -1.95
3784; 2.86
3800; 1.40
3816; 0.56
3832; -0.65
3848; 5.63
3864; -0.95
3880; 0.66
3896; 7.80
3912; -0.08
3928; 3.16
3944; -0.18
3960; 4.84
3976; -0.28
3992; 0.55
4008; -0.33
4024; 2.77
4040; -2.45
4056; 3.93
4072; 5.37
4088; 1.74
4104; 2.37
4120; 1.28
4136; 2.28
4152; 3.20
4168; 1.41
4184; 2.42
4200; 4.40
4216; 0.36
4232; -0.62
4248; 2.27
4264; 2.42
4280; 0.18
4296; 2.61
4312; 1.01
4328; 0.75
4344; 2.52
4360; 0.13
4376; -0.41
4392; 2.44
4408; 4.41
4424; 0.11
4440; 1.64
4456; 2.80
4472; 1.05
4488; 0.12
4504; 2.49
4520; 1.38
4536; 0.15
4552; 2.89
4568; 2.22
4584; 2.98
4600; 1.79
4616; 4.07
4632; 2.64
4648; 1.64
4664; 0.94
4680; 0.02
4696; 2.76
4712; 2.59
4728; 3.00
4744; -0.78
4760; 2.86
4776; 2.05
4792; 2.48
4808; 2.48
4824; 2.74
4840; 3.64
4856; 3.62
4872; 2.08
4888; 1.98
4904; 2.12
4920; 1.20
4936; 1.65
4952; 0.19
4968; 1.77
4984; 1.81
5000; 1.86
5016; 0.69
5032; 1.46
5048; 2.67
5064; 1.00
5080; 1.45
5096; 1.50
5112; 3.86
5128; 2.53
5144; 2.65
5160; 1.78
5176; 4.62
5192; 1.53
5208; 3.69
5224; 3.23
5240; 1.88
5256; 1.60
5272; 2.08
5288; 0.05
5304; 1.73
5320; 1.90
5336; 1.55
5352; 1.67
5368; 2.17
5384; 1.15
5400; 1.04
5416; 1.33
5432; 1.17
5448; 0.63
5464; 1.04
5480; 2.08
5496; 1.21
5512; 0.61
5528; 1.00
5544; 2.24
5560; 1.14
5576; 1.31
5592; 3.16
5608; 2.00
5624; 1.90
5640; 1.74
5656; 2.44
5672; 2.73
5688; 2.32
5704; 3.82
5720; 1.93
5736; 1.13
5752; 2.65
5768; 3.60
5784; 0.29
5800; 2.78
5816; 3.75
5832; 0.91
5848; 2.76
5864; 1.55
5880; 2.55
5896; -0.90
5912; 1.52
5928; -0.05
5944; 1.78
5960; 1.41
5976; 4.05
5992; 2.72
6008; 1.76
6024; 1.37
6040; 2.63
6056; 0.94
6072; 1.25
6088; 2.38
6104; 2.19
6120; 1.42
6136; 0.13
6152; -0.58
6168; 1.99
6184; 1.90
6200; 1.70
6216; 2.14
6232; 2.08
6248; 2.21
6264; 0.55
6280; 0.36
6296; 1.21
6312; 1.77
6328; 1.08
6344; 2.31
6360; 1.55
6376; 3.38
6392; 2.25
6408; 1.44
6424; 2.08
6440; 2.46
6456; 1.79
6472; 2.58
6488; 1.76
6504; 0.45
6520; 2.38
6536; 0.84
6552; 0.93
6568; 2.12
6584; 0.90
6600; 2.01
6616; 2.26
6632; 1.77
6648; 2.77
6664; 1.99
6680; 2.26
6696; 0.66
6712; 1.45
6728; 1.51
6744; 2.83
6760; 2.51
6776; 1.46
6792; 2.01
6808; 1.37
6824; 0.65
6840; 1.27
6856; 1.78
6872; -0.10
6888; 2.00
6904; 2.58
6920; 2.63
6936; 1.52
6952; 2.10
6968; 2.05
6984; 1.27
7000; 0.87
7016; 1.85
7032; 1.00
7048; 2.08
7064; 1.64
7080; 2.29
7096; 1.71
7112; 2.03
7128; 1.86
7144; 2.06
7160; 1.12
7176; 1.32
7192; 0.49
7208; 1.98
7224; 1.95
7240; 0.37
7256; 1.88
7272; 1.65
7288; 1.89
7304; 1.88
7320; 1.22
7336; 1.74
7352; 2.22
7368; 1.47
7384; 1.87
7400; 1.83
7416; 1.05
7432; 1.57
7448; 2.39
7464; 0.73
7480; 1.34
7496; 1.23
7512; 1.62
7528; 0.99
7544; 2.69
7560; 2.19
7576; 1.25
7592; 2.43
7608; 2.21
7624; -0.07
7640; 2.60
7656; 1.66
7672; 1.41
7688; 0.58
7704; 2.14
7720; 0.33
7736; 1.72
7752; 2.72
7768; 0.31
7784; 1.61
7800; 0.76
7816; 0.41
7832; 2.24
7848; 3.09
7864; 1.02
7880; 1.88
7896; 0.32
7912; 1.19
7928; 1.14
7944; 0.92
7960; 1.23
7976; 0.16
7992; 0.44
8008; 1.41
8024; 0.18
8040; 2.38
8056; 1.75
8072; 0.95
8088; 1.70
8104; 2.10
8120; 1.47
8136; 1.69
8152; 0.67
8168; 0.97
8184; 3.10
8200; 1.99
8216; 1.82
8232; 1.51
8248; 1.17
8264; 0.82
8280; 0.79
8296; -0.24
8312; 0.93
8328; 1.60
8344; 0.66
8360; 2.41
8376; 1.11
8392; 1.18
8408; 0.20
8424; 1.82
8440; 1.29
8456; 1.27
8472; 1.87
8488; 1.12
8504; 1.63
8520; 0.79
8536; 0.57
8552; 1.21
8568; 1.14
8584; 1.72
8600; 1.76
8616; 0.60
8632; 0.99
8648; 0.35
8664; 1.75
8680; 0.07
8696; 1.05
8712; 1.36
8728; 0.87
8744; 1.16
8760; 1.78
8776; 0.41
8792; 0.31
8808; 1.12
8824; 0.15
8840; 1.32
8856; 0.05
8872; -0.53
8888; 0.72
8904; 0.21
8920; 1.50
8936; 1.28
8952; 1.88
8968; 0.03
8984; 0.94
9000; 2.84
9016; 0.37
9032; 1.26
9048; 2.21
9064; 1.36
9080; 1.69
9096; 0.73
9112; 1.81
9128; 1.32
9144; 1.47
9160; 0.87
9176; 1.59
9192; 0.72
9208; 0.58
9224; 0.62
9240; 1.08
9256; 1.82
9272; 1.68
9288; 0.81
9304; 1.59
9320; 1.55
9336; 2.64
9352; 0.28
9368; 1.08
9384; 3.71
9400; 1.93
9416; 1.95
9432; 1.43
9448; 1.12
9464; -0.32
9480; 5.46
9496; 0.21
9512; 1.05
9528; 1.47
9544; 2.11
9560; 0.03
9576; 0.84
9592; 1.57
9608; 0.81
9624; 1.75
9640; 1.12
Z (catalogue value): 0.196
